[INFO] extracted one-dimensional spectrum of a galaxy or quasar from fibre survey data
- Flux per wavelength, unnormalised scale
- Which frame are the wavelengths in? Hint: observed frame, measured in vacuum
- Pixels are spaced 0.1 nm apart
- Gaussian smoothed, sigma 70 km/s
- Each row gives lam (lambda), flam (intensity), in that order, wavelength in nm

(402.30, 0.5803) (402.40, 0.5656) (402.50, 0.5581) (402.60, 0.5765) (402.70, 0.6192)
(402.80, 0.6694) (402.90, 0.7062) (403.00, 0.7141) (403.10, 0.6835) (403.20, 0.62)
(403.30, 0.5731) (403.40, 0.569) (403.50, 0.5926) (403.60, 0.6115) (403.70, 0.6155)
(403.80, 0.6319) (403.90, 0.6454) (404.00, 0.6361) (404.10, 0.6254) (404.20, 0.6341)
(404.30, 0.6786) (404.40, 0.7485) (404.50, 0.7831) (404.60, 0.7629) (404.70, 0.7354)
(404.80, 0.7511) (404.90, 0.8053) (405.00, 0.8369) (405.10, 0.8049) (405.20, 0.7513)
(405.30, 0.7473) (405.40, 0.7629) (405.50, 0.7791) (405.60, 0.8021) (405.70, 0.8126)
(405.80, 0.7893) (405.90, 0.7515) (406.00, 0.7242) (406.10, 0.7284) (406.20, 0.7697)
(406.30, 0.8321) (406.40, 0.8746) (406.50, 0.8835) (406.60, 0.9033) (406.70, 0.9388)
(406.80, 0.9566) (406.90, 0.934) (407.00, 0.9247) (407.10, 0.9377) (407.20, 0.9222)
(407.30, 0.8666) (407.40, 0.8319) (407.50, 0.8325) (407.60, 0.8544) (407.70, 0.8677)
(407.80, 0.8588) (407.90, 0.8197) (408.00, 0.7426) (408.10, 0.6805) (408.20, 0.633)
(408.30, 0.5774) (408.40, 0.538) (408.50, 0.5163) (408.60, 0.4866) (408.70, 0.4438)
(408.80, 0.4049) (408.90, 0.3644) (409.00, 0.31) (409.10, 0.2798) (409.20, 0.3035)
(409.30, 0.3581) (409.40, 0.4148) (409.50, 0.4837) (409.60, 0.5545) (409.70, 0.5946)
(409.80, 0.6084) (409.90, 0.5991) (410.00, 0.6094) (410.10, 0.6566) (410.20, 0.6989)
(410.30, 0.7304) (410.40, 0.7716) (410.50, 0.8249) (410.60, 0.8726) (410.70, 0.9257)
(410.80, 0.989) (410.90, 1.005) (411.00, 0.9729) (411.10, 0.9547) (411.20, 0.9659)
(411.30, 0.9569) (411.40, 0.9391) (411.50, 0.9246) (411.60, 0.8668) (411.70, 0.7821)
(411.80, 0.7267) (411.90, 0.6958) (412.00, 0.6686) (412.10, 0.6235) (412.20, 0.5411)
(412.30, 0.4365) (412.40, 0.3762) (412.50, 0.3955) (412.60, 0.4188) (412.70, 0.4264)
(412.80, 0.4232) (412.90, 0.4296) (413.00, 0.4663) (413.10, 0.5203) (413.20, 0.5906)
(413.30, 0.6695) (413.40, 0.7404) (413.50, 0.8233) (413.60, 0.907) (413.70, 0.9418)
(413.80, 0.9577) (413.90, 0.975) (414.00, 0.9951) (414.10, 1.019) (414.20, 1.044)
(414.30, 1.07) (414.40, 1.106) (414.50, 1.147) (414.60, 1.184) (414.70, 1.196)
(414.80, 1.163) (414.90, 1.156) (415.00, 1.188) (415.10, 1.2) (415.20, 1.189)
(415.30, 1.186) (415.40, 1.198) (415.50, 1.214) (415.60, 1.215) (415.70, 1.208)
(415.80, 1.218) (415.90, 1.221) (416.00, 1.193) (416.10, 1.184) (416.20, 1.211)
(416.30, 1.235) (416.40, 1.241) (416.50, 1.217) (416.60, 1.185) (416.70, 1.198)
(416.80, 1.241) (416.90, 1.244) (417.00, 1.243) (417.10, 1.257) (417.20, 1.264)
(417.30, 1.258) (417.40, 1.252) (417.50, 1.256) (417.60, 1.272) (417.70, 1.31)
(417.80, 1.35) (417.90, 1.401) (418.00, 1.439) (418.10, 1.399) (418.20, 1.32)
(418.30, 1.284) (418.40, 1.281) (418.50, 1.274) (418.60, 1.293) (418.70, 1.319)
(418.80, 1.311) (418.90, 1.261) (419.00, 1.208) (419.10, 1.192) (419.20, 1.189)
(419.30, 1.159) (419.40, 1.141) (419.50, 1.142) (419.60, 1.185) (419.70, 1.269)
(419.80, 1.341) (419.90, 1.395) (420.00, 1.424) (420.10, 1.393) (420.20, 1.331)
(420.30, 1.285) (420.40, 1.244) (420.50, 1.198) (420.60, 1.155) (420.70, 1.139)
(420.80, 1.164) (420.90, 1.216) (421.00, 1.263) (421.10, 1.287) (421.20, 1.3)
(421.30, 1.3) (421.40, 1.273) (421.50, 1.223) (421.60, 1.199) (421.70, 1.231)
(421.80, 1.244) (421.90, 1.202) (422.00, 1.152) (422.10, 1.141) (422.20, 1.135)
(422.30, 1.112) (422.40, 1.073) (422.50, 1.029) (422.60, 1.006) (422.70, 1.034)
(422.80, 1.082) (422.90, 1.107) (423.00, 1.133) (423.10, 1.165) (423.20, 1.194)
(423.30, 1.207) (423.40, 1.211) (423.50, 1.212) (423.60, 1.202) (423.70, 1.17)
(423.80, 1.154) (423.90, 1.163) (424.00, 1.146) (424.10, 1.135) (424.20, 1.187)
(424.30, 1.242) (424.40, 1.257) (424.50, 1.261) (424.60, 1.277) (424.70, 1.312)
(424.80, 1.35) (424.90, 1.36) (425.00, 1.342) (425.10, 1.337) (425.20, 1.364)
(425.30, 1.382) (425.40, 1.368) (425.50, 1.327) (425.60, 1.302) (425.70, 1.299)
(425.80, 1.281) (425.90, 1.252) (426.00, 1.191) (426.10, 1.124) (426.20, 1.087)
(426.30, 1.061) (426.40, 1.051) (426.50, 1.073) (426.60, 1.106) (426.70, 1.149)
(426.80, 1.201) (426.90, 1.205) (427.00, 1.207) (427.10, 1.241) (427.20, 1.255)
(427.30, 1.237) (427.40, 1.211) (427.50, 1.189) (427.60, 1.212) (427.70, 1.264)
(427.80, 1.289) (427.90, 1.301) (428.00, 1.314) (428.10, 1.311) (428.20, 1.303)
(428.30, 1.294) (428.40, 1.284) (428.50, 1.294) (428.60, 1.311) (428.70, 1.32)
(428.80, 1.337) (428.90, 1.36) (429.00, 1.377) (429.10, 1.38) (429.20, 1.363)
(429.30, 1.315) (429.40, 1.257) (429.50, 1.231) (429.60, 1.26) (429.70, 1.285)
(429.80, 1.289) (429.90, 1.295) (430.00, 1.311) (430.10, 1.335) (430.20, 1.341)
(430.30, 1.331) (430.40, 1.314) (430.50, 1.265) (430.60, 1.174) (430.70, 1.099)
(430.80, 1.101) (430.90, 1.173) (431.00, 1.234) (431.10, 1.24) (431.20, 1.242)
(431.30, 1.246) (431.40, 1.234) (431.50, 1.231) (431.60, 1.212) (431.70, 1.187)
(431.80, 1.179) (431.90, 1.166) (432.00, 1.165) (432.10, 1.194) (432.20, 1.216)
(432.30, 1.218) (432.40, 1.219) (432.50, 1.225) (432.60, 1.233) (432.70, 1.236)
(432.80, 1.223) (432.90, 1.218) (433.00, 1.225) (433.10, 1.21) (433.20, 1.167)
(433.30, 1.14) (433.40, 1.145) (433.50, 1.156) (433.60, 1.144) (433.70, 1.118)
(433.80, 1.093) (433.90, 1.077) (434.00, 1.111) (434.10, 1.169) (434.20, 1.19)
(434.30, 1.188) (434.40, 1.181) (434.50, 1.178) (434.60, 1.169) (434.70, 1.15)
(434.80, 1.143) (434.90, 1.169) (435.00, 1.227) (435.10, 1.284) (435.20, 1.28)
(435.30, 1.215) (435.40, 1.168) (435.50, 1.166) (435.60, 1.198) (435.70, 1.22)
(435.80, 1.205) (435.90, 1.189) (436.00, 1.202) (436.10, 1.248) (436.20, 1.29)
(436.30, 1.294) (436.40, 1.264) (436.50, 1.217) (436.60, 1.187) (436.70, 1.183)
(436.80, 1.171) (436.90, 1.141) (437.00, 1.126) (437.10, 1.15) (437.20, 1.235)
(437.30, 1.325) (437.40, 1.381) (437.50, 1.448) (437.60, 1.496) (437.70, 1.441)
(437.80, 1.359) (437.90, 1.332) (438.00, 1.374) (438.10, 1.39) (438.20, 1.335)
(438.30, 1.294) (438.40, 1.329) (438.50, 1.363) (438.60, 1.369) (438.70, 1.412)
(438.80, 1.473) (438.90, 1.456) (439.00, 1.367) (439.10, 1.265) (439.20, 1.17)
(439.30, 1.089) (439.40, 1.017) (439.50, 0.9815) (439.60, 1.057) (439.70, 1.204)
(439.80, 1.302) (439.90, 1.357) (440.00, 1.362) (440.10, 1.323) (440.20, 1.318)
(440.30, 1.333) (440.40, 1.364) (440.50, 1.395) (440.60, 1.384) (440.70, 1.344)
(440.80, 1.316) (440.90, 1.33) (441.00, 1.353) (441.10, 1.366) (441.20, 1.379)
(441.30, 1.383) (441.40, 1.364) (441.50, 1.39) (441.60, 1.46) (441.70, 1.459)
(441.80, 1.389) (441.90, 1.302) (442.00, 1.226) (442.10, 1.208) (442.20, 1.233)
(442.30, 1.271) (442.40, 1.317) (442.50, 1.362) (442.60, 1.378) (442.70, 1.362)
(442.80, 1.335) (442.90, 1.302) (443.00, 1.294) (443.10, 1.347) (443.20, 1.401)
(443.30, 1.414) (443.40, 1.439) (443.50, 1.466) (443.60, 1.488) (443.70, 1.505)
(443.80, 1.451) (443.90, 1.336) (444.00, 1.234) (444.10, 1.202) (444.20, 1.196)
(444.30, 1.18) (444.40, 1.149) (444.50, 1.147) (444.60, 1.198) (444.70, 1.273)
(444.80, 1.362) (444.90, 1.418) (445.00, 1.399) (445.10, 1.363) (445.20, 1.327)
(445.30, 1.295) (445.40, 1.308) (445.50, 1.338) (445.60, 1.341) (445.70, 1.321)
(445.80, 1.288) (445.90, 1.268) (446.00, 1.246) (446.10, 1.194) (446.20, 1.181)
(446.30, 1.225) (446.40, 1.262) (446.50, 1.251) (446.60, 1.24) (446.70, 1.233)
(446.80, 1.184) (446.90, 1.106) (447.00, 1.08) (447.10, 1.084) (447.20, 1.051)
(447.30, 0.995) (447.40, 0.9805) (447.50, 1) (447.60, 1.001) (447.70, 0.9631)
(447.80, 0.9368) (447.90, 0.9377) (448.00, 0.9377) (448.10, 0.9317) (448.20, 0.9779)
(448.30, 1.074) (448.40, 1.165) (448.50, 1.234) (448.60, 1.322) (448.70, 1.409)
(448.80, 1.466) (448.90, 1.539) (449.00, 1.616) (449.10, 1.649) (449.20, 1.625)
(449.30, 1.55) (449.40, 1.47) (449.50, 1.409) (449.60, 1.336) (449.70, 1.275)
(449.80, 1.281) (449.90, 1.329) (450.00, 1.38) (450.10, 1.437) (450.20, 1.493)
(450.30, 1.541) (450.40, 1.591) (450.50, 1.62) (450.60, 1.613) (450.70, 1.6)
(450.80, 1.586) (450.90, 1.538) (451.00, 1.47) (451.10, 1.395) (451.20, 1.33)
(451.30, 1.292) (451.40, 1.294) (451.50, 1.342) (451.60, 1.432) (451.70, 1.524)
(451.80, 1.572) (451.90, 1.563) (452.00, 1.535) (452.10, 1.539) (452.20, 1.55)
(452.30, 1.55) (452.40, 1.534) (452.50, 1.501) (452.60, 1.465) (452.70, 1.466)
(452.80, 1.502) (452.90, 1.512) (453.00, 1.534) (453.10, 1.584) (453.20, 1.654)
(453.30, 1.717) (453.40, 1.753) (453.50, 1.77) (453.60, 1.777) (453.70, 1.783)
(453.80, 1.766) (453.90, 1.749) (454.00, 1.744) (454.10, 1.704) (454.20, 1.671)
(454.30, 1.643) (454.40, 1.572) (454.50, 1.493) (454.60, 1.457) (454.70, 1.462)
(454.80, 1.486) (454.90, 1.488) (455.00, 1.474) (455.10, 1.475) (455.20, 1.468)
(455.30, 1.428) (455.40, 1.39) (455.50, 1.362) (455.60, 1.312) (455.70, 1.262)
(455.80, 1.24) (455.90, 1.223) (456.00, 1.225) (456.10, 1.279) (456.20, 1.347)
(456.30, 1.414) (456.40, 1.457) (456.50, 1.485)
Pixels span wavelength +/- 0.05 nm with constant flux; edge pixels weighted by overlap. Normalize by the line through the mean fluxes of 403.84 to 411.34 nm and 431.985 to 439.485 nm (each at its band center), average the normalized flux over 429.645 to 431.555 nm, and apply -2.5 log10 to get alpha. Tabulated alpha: -0.098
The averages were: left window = 0.729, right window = 1.23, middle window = 1.25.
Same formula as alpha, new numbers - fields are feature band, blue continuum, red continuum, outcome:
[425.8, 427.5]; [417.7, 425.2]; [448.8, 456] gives 0.10 mag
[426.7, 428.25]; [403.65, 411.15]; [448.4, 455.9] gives -0.16 mag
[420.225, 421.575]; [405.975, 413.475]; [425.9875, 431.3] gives -0.21 mag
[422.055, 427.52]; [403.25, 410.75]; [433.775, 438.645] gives -0.16 mag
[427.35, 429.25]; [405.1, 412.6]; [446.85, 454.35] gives -0.24 mag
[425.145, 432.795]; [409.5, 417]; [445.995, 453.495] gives -0.14 mag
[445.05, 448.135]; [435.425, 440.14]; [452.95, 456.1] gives 0.21 mag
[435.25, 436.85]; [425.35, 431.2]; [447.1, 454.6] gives 0.09 mag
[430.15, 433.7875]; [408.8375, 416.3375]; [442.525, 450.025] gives -0.12 mag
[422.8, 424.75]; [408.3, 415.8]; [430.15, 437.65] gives -0.18 mag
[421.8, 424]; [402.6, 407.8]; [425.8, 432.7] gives -0.03 mag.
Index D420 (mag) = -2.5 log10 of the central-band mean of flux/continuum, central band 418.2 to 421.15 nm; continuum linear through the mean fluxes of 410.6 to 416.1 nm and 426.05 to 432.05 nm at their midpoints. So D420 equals -0.21 mag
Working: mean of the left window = 0.898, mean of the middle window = 1.25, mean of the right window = 1.24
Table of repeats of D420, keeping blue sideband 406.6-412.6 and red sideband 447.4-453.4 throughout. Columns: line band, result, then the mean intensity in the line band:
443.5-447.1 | 0.03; 1.27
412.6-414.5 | -0.02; 0.784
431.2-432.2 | -0.12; 1.2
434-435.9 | -0.05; 1.19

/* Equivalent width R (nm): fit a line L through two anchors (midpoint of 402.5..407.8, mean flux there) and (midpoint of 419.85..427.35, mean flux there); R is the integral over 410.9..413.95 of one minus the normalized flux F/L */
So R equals 0.74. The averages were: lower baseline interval 0.757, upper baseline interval 1.21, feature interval 0.709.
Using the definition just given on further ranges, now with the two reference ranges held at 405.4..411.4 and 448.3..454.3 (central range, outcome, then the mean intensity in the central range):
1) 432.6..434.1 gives 0.03 nm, 1.16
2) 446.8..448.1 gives 0.39 nm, 1.01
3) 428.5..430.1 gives -0.29 nm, 1.31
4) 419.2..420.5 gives -0.45 nm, 1.27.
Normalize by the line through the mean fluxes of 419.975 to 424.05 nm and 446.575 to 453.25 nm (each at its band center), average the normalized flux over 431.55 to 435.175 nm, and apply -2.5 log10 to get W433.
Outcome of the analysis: 0.07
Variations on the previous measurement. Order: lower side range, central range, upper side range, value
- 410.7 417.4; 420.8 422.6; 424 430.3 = -0.050 mag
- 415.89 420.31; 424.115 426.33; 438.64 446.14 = 0.010 mag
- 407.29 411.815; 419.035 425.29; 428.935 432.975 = -0.194 mag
